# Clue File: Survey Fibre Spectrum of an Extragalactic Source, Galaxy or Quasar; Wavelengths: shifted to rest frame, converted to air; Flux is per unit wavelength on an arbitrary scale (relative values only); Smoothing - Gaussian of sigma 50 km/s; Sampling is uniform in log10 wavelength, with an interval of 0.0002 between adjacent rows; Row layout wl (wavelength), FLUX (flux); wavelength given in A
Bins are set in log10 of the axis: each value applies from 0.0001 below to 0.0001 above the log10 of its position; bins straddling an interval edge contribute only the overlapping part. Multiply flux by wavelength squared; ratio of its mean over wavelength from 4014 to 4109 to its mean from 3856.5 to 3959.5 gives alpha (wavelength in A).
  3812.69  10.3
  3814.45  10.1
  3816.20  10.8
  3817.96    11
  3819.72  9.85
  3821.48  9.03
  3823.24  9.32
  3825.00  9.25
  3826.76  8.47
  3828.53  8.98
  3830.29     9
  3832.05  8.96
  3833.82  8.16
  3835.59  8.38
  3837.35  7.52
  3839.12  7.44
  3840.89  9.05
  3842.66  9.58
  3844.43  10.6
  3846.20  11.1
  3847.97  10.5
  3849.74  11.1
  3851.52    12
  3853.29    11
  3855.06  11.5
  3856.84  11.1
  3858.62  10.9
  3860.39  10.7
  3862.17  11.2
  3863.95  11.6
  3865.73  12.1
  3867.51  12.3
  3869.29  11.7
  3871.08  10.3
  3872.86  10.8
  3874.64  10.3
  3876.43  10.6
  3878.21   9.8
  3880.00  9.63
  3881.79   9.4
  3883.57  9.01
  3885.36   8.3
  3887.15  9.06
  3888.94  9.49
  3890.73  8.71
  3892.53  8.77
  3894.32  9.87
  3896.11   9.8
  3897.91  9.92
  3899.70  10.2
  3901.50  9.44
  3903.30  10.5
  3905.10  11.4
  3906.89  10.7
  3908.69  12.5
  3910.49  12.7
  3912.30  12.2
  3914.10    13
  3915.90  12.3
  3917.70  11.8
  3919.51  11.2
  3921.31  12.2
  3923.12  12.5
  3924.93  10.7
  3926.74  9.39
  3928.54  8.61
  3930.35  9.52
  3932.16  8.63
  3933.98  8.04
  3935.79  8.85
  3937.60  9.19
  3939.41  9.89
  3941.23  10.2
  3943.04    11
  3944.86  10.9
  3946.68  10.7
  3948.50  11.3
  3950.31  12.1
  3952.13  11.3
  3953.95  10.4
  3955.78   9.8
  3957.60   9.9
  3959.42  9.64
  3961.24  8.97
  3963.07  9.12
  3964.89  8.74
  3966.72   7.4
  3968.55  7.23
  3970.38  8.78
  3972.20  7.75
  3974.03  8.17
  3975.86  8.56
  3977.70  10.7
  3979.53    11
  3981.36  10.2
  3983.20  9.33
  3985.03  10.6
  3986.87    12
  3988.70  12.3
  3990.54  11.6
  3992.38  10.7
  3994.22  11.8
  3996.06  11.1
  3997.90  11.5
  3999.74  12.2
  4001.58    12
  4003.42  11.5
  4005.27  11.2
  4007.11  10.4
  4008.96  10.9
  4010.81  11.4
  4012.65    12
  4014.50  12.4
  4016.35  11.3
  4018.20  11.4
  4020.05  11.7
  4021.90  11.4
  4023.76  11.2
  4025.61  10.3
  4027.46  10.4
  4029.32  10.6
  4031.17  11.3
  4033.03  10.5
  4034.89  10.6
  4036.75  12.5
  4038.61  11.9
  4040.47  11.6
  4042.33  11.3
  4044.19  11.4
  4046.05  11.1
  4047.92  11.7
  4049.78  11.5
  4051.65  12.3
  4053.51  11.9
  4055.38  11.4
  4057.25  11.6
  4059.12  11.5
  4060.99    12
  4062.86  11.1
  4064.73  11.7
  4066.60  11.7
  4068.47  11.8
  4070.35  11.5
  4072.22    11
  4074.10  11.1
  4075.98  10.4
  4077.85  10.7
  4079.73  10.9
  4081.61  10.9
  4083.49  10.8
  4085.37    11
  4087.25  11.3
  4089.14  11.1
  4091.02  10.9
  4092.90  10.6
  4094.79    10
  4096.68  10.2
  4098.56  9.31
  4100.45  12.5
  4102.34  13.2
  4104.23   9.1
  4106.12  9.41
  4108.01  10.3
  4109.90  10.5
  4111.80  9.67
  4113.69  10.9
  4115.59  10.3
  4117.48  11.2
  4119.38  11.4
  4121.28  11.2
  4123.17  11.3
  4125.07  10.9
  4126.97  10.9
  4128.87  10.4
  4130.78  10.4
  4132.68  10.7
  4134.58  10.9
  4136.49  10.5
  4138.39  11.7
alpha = 1.1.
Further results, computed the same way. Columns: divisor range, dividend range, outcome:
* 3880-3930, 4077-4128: 1.13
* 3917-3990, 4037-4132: 1.18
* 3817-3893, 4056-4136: 1.24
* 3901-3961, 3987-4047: 1.11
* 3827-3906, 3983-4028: 1.21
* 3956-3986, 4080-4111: 1.24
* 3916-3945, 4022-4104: 1.17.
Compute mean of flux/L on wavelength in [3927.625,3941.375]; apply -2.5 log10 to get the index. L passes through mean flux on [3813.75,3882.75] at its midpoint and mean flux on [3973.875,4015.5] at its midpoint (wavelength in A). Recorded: 0.18 mag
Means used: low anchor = 10.1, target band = 9.06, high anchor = 11.1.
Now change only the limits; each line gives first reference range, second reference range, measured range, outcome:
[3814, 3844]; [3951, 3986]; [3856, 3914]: -0.14 mag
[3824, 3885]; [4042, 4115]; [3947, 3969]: 0.09 mag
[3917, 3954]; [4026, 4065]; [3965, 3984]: 0.21 mag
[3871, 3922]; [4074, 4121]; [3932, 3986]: 0.10 mag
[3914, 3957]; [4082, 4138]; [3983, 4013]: -0.08 mag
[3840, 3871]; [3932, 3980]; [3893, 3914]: -0.06 mag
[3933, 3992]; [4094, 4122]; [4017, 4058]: -0.11 mag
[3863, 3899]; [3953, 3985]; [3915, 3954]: -0.10 mag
